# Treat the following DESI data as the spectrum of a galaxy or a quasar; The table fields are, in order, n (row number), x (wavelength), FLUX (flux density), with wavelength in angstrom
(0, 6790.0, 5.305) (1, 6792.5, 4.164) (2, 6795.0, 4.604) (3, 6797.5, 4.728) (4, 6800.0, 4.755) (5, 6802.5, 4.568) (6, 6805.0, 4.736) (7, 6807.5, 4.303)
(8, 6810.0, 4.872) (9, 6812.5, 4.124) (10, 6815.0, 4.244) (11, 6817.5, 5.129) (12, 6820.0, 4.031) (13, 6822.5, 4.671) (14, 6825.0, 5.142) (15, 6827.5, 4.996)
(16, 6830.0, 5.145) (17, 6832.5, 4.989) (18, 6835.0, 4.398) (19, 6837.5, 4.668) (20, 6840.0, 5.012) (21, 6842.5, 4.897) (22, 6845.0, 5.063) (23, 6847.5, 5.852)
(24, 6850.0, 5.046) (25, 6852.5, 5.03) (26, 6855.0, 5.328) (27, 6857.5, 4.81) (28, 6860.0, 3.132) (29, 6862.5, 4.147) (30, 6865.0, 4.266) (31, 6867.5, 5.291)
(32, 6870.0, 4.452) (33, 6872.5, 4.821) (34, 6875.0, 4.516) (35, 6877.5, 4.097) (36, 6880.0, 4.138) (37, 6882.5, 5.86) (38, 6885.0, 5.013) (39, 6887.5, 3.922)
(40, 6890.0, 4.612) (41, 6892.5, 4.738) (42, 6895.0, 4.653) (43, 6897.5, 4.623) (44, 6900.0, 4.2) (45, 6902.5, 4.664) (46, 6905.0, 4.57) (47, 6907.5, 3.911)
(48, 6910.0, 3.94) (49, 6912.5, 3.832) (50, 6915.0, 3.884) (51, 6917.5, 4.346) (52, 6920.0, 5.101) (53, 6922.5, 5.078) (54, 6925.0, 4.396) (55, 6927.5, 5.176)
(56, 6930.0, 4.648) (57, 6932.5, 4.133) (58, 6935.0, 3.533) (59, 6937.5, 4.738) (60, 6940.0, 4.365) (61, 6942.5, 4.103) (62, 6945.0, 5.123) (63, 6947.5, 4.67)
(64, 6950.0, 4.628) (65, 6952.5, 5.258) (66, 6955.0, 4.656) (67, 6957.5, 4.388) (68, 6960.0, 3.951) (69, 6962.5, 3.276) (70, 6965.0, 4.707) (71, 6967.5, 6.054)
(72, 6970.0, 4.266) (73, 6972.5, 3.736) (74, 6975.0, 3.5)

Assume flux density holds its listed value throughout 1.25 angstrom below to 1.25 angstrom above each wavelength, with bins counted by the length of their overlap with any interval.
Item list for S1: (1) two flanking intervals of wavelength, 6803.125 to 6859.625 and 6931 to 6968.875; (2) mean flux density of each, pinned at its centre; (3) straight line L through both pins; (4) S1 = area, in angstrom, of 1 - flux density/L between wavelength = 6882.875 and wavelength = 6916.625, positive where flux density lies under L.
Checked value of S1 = 1.79 angstrom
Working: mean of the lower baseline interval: 4.81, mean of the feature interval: 4.39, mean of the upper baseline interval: 4.51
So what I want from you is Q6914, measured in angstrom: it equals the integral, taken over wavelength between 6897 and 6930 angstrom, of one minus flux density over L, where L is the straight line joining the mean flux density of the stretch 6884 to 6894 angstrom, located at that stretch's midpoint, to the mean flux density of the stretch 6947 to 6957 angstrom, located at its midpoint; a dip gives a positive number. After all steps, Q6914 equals 1.46 angstrom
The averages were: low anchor 4.56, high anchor 4.78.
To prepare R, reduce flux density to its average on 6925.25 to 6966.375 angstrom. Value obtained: 4.46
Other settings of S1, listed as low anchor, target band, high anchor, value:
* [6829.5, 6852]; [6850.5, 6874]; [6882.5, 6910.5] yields 1.06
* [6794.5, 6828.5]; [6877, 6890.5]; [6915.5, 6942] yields -0.21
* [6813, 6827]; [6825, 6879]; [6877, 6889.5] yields -1.52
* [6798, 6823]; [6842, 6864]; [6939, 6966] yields -1.37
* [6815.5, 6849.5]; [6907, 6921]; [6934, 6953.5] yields 1.46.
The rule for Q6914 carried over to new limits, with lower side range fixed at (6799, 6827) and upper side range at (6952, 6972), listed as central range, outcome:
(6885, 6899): 0.0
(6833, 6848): -1.1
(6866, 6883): -0.4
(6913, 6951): 0.1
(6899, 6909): 0.5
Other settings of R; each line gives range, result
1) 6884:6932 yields 4.48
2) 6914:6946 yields 4.51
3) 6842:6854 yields 5.2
